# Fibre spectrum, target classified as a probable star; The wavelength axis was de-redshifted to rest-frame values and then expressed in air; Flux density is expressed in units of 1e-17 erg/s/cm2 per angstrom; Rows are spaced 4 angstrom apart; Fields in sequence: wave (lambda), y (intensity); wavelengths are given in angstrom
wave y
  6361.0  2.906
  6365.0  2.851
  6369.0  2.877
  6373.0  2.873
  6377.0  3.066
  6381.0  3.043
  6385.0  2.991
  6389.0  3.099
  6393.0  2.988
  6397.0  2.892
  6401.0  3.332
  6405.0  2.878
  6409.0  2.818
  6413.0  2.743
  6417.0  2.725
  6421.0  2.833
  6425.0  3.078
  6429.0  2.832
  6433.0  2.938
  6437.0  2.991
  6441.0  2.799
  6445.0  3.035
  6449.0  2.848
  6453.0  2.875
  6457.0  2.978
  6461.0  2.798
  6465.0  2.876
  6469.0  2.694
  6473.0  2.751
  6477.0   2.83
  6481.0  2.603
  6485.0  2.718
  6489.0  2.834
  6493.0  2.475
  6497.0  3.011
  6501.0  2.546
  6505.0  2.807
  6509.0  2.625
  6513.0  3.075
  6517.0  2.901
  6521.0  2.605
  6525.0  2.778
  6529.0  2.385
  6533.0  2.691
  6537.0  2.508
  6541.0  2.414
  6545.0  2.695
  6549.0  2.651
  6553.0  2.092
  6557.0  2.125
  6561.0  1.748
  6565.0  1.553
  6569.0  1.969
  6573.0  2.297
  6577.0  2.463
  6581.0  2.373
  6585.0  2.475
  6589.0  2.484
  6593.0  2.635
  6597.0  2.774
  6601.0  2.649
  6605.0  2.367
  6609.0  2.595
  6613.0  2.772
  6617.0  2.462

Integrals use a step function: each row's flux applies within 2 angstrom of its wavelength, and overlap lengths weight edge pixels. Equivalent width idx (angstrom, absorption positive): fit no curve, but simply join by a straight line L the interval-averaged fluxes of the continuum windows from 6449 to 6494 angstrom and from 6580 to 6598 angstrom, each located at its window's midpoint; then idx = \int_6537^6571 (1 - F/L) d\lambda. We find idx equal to 5.7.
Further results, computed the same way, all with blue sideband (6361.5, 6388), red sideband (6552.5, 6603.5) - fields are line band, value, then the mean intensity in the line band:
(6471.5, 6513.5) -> -2.9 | 2.74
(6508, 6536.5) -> -2.8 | 2.71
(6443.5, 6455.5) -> -0.9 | 2.92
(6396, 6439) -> -1.6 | 2.92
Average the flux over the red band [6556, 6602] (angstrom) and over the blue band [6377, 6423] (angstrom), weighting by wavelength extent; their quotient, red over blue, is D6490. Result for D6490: 0.8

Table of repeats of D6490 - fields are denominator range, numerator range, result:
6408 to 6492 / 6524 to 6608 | 0.84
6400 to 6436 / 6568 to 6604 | 0.85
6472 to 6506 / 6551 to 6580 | 0.75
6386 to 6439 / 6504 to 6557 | 0.89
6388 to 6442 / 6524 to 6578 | 0.79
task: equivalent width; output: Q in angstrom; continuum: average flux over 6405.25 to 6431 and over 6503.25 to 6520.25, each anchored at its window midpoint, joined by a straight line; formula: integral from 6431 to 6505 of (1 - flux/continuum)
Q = 0.7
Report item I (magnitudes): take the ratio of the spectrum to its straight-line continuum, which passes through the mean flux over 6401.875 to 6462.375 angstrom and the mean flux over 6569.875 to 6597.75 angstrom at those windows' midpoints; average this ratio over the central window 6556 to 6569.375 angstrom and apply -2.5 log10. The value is 0.36 mag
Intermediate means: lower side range 2.89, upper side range 2.47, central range 1.81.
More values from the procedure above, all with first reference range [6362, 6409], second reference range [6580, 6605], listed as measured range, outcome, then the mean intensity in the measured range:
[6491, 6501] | 0.02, 2.7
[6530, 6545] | 0.05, 2.55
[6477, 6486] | 0.04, 2.69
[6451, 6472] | -0.01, 2.84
